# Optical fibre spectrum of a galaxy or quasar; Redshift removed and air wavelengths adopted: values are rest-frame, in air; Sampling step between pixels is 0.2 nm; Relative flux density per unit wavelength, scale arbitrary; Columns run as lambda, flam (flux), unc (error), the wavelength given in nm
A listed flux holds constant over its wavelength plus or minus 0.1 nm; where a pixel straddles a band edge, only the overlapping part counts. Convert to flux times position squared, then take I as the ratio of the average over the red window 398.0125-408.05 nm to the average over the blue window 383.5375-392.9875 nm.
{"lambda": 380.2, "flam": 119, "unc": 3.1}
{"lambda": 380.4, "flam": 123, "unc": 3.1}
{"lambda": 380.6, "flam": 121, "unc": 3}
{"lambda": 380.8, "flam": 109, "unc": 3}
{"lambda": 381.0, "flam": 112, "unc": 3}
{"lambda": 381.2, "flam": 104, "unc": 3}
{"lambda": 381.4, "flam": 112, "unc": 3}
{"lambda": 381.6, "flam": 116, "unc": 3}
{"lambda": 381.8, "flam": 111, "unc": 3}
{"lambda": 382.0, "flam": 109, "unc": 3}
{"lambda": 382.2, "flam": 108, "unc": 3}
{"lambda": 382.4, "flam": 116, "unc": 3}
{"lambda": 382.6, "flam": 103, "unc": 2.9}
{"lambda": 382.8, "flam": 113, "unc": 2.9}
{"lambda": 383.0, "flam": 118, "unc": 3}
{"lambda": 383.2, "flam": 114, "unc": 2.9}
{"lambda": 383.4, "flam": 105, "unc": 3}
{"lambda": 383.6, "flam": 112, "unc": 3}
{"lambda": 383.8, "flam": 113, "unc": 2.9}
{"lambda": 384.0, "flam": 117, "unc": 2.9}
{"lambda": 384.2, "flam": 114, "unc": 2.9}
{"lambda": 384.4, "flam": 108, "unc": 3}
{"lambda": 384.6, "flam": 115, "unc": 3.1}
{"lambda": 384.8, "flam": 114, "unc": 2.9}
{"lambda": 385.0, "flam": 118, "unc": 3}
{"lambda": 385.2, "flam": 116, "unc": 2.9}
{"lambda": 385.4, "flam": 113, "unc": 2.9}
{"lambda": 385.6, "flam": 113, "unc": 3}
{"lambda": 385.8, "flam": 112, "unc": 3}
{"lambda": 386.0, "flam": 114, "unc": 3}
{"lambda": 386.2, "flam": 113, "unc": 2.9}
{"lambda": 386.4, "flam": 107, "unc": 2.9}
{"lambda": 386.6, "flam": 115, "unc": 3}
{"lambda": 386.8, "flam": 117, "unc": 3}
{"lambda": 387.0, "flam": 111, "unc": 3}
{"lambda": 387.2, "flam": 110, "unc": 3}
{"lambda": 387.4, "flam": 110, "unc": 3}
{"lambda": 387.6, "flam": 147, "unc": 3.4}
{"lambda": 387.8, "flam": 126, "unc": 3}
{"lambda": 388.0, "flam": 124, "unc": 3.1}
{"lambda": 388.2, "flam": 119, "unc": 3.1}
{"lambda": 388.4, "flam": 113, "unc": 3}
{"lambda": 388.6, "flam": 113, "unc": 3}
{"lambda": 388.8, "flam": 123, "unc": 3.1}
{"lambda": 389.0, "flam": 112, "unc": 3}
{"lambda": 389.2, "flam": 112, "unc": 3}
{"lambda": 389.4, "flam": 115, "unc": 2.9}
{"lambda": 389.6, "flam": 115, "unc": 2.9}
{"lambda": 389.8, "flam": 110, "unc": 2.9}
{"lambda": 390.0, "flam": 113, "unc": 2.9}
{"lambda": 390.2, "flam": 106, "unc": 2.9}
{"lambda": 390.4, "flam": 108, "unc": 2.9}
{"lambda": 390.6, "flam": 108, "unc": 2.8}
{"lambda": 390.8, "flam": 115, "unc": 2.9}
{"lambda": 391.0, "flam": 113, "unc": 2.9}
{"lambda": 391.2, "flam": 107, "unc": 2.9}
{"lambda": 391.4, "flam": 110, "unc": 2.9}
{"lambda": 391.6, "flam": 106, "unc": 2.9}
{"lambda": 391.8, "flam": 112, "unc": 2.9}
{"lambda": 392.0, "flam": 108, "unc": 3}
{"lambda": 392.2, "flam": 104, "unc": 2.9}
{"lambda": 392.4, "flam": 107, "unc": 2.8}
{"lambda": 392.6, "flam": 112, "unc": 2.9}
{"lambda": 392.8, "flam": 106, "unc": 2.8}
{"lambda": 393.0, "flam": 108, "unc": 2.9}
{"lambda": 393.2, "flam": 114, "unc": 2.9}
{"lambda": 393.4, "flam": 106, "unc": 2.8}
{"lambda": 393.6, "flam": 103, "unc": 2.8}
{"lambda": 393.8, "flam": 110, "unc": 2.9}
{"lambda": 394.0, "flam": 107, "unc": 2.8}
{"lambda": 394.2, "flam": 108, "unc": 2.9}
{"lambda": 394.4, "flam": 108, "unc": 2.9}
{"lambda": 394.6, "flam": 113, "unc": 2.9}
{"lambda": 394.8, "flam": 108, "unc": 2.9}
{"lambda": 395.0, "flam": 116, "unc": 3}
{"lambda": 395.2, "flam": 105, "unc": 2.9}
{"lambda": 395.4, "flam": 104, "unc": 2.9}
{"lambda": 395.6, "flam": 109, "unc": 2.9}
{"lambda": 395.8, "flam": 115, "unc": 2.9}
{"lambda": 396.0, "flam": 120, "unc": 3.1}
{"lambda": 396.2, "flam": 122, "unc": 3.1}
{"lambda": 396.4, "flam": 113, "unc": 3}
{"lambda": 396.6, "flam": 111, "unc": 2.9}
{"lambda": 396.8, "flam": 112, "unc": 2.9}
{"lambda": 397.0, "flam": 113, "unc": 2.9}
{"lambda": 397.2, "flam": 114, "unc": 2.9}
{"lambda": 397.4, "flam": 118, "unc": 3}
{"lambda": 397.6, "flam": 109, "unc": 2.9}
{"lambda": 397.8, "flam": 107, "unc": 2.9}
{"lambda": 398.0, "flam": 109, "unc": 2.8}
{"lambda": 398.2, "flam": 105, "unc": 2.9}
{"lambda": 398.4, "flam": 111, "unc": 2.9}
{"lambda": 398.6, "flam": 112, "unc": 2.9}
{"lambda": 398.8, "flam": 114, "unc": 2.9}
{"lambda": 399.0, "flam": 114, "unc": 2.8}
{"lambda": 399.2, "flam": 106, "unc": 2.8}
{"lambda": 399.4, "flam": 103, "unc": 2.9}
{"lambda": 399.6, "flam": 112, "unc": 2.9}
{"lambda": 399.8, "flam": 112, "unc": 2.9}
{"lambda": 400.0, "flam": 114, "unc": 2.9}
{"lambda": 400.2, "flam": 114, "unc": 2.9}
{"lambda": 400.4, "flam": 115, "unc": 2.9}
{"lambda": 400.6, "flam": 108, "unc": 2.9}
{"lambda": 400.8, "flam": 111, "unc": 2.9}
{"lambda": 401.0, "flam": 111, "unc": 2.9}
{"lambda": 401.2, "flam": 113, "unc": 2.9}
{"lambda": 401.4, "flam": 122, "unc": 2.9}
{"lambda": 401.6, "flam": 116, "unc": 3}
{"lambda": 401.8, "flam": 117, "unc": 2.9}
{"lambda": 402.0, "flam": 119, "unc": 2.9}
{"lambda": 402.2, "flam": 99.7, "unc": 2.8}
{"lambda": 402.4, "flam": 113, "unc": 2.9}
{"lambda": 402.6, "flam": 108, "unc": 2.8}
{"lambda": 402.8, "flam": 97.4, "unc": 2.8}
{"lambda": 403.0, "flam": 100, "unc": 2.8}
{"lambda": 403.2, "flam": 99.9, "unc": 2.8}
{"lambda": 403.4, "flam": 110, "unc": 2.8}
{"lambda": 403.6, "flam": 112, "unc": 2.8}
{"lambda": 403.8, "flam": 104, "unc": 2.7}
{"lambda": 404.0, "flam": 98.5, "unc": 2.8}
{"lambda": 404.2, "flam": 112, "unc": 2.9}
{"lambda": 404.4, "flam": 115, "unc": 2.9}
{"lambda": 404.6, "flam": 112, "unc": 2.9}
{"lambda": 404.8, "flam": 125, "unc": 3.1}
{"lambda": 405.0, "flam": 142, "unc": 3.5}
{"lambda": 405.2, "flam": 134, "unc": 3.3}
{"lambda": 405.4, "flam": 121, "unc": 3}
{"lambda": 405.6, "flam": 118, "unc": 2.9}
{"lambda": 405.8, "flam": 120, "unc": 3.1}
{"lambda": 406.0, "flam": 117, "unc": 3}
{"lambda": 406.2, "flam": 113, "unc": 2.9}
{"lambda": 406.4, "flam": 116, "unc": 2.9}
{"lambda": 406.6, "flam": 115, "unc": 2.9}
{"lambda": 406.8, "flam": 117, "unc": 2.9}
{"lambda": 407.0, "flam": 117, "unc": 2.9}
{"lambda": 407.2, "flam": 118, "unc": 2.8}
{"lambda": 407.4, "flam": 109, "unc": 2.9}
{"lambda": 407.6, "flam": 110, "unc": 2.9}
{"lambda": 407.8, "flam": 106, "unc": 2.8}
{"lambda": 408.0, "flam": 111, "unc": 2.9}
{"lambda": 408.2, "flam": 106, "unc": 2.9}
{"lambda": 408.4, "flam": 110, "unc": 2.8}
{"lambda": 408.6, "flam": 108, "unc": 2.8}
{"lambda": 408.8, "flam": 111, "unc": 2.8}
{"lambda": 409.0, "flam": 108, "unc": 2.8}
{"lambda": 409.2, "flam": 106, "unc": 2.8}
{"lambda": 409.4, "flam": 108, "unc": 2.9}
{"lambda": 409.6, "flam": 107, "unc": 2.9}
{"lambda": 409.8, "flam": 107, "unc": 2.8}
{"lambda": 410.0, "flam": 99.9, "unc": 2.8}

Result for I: 1.07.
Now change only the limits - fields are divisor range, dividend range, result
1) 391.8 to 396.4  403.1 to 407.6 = 1.11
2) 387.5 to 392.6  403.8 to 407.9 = 1.11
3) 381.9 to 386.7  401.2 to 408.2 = 1.12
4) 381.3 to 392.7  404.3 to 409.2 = 1.13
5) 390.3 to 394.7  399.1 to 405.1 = 1.07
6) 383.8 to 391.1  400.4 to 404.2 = 1.03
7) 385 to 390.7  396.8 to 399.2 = 1.02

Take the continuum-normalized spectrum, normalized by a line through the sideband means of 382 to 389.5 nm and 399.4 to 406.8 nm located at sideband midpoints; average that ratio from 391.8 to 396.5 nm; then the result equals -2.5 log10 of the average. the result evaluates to 0.040 mag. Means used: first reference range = 115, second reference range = 113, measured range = 110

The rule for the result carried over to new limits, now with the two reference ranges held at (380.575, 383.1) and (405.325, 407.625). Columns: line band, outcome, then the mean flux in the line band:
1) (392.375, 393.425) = 0.04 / 109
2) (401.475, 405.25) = 0.03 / 112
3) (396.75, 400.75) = 0.03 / 111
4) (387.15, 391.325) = -0.02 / 115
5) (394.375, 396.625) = 0.02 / 112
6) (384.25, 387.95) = -0.03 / 116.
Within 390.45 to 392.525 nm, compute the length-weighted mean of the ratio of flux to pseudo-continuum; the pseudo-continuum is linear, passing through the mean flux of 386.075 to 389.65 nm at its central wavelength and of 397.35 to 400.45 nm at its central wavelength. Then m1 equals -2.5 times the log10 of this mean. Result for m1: 0.06 mag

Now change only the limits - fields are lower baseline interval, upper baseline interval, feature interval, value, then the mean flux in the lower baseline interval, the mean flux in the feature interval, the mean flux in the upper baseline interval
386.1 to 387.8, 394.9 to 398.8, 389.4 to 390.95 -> 0.04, 117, 111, 112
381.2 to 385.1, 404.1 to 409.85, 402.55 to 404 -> 0.10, 112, 104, 115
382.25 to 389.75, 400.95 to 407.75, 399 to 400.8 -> 0.03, 115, 111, 114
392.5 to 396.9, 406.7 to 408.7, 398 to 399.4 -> 0.01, 110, 110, 111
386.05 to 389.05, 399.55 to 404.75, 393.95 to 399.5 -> 0.02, 117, 111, 110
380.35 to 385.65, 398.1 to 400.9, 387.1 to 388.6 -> -0.08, 113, 121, 111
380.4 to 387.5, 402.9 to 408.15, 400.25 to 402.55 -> 0.01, 113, 113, 114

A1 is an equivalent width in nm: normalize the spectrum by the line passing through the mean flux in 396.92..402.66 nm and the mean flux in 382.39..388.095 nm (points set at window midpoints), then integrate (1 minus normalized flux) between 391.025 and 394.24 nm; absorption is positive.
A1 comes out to 0.14 nm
